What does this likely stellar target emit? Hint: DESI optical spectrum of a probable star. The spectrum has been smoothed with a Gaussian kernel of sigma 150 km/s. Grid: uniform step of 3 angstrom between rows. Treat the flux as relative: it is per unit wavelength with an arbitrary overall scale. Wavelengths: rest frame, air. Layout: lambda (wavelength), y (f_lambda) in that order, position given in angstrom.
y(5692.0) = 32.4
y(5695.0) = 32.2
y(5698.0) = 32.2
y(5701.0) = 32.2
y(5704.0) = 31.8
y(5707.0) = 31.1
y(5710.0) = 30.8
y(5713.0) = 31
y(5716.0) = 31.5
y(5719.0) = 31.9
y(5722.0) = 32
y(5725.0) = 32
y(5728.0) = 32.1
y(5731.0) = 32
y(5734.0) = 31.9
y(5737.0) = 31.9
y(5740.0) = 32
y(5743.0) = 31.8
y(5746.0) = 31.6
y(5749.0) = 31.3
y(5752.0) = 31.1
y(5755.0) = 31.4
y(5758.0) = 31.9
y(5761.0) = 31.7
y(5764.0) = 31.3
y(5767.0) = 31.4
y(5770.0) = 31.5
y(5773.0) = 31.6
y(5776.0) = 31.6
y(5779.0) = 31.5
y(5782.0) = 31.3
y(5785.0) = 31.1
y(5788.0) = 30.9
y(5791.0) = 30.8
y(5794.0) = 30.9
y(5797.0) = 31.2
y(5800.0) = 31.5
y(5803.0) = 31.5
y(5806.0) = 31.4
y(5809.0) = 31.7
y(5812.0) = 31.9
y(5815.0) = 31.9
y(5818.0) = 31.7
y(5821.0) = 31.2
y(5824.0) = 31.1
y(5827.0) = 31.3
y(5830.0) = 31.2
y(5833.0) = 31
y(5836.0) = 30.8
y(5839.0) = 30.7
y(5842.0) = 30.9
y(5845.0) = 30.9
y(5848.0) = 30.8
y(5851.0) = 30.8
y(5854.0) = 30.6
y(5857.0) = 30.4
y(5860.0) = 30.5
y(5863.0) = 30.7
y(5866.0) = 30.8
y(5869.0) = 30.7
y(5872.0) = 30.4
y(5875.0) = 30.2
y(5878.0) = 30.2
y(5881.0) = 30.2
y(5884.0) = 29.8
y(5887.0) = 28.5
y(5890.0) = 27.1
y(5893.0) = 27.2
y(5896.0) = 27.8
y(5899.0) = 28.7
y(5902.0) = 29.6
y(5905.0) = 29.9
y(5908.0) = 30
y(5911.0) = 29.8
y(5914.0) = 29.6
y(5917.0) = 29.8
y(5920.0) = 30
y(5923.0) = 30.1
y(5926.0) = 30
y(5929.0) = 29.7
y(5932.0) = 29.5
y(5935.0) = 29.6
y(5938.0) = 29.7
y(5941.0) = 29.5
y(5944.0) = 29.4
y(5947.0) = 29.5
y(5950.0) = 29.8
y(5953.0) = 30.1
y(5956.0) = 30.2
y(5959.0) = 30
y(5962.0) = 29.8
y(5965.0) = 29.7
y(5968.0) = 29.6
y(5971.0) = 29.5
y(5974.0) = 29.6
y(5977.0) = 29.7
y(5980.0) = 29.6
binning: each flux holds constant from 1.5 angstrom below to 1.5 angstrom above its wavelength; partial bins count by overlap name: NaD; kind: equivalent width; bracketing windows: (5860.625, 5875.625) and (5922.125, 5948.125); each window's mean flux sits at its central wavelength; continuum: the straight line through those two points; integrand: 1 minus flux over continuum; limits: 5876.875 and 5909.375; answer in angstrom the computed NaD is 1.3 angstrom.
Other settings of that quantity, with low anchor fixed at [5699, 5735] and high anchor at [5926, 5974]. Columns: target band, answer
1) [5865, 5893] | 0.7 angstrom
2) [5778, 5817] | -0.4 angstrom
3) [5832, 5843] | -0.1 angstrom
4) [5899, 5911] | 0.2 angstrom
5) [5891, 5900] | 0.7 angstrom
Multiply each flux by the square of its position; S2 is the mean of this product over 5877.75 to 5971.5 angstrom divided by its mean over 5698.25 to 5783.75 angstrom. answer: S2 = 1.0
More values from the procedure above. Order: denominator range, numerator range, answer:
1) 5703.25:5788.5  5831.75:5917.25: 0.99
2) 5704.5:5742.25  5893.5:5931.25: 0.99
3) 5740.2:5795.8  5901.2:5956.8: 1.00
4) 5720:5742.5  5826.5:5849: 1.00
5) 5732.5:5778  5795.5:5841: 1.01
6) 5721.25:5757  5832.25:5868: 1.01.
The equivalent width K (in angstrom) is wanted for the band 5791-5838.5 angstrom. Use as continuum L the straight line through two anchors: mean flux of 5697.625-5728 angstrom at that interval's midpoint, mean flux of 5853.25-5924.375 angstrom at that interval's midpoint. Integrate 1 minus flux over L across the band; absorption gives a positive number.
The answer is -1.3 angstrom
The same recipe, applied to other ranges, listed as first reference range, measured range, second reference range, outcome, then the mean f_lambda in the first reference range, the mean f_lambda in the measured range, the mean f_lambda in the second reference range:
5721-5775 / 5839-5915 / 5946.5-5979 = 1.7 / 31.7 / 29.9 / 29.8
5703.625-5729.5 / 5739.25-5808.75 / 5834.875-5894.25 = -0.9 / 31.6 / 31.4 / 30.1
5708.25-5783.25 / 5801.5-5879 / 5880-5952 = -1.6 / 31.6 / 31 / 29.4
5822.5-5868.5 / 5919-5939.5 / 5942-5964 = 0.2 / 30.8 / 29.8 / 29.8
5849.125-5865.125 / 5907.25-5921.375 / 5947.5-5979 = 0.2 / 30.6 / 29.8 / 29.8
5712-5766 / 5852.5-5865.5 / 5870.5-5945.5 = -0.2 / 31.7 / 30.6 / 29.5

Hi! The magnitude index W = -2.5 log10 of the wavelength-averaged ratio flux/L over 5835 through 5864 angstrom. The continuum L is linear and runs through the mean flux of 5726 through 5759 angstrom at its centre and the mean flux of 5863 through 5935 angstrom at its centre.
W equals -0.02 mag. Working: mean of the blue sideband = 31.7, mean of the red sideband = 29.6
